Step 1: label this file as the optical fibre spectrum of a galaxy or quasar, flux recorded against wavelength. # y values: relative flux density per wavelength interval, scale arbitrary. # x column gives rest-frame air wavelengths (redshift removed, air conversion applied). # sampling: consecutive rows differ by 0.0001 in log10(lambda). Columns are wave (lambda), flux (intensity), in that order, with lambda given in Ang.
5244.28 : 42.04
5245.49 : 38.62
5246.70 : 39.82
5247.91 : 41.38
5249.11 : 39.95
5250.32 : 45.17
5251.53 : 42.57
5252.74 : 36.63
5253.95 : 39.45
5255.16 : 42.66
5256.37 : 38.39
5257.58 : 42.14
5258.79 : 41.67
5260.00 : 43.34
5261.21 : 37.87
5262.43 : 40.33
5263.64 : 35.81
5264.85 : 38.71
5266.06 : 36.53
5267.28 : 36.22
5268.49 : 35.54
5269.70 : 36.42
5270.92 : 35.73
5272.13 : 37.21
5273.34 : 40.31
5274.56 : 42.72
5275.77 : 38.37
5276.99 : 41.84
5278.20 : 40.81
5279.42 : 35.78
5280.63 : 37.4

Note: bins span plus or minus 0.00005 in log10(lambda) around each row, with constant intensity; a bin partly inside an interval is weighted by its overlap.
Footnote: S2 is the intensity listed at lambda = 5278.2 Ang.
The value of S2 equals 40.81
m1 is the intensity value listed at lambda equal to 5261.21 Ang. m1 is 37.87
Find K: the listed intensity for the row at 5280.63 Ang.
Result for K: 37.4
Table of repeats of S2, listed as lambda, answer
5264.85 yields 38.71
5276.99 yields 41.84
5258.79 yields 41.67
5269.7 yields 36.42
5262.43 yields 40.33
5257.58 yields 42.14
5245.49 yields 38.62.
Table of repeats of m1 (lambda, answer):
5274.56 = 42.72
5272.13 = 37.21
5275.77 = 38.37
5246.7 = 39.82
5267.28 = 36.22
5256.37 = 38.39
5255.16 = 42.66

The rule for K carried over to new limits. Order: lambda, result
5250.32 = 45.17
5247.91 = 41.38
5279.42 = 35.78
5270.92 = 35.73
